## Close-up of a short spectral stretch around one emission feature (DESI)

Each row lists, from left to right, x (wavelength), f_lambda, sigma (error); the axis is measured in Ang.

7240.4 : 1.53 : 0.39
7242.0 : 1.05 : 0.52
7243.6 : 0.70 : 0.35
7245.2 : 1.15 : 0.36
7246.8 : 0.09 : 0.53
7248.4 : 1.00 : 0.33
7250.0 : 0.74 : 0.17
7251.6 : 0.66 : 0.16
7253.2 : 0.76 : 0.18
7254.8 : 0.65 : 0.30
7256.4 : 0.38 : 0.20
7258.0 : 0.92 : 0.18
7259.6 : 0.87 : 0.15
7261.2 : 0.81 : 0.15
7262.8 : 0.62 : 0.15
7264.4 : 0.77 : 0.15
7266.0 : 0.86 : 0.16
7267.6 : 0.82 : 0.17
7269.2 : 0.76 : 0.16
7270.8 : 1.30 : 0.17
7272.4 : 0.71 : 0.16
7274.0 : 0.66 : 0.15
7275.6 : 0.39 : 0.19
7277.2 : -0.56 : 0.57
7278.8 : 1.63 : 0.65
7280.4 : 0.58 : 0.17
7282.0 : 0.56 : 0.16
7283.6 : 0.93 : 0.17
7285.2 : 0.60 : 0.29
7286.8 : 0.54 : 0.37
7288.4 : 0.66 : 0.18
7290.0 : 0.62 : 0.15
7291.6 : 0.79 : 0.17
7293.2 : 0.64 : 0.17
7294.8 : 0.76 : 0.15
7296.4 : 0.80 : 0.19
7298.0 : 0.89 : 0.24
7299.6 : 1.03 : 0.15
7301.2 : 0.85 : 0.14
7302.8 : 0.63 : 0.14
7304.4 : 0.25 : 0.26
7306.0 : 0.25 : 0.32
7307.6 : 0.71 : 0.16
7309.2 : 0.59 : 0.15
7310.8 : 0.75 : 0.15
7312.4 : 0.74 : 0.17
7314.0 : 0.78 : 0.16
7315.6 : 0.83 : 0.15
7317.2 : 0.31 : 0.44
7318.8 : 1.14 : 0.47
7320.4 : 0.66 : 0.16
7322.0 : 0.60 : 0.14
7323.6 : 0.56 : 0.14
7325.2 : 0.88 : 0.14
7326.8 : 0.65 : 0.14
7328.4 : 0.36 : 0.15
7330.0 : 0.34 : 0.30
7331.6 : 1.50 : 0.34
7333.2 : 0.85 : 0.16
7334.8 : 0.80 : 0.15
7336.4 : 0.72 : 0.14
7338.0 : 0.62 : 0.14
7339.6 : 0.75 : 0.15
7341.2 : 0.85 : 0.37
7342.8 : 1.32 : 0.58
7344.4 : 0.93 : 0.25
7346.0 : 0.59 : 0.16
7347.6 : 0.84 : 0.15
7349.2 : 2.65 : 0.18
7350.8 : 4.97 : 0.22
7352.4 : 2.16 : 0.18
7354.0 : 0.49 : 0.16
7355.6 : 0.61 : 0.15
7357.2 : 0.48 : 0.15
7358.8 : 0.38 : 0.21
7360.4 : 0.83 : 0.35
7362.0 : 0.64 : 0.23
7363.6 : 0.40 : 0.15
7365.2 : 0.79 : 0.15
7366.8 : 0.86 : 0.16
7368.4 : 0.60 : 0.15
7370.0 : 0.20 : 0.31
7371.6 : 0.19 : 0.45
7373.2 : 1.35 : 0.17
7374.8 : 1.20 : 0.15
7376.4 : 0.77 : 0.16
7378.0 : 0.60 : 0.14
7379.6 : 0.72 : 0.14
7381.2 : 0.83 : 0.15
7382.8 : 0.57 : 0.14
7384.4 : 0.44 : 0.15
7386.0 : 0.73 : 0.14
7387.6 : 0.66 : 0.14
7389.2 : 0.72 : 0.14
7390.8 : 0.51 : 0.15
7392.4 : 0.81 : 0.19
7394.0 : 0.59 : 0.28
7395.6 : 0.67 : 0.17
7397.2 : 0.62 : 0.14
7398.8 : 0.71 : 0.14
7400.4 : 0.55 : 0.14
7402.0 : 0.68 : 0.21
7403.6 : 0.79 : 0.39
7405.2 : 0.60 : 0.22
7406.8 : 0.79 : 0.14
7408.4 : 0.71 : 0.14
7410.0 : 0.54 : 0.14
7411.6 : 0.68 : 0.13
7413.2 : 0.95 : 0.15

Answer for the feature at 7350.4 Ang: H-alpha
